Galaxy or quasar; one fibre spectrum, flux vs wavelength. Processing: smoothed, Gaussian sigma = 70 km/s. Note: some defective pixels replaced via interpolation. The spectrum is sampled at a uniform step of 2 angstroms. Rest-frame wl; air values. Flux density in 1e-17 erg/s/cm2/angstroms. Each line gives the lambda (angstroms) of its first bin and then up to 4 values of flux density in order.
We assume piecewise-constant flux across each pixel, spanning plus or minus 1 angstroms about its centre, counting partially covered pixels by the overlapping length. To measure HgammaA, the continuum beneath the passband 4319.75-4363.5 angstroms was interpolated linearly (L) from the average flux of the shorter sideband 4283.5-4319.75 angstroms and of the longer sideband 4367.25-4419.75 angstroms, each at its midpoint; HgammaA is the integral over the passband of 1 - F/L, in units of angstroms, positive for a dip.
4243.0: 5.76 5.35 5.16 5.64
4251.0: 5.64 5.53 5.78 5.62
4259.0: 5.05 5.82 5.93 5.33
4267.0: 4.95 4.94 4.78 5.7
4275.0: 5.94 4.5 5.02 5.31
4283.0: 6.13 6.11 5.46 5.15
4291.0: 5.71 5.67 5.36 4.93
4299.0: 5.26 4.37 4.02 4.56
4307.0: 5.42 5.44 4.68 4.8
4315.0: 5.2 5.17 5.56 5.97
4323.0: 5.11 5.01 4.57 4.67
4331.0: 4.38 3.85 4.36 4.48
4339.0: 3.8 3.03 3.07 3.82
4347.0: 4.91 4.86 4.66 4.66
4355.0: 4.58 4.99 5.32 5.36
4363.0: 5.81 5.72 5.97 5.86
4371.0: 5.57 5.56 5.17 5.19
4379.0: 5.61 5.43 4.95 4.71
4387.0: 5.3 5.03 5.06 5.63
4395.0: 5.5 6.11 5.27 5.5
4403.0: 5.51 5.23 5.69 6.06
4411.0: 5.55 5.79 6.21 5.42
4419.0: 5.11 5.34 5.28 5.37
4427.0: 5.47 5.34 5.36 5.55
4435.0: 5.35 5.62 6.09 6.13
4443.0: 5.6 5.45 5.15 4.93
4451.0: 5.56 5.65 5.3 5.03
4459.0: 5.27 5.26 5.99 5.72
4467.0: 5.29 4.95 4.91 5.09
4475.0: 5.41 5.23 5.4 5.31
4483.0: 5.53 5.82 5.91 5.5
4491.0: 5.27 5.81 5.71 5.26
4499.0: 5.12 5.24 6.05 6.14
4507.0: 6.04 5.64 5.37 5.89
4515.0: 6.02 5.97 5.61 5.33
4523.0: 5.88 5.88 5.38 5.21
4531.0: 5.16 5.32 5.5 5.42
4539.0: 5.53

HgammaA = 5.8 angstroms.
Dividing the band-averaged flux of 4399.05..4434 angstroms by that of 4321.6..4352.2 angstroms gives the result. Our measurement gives 1.27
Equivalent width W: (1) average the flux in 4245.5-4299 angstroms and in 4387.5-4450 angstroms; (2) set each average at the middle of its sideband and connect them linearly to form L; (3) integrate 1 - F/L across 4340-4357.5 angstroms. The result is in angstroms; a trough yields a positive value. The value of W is 3.8 angstroms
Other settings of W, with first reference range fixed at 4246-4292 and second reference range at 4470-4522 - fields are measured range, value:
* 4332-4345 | 4.1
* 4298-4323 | 1.9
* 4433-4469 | 0.4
